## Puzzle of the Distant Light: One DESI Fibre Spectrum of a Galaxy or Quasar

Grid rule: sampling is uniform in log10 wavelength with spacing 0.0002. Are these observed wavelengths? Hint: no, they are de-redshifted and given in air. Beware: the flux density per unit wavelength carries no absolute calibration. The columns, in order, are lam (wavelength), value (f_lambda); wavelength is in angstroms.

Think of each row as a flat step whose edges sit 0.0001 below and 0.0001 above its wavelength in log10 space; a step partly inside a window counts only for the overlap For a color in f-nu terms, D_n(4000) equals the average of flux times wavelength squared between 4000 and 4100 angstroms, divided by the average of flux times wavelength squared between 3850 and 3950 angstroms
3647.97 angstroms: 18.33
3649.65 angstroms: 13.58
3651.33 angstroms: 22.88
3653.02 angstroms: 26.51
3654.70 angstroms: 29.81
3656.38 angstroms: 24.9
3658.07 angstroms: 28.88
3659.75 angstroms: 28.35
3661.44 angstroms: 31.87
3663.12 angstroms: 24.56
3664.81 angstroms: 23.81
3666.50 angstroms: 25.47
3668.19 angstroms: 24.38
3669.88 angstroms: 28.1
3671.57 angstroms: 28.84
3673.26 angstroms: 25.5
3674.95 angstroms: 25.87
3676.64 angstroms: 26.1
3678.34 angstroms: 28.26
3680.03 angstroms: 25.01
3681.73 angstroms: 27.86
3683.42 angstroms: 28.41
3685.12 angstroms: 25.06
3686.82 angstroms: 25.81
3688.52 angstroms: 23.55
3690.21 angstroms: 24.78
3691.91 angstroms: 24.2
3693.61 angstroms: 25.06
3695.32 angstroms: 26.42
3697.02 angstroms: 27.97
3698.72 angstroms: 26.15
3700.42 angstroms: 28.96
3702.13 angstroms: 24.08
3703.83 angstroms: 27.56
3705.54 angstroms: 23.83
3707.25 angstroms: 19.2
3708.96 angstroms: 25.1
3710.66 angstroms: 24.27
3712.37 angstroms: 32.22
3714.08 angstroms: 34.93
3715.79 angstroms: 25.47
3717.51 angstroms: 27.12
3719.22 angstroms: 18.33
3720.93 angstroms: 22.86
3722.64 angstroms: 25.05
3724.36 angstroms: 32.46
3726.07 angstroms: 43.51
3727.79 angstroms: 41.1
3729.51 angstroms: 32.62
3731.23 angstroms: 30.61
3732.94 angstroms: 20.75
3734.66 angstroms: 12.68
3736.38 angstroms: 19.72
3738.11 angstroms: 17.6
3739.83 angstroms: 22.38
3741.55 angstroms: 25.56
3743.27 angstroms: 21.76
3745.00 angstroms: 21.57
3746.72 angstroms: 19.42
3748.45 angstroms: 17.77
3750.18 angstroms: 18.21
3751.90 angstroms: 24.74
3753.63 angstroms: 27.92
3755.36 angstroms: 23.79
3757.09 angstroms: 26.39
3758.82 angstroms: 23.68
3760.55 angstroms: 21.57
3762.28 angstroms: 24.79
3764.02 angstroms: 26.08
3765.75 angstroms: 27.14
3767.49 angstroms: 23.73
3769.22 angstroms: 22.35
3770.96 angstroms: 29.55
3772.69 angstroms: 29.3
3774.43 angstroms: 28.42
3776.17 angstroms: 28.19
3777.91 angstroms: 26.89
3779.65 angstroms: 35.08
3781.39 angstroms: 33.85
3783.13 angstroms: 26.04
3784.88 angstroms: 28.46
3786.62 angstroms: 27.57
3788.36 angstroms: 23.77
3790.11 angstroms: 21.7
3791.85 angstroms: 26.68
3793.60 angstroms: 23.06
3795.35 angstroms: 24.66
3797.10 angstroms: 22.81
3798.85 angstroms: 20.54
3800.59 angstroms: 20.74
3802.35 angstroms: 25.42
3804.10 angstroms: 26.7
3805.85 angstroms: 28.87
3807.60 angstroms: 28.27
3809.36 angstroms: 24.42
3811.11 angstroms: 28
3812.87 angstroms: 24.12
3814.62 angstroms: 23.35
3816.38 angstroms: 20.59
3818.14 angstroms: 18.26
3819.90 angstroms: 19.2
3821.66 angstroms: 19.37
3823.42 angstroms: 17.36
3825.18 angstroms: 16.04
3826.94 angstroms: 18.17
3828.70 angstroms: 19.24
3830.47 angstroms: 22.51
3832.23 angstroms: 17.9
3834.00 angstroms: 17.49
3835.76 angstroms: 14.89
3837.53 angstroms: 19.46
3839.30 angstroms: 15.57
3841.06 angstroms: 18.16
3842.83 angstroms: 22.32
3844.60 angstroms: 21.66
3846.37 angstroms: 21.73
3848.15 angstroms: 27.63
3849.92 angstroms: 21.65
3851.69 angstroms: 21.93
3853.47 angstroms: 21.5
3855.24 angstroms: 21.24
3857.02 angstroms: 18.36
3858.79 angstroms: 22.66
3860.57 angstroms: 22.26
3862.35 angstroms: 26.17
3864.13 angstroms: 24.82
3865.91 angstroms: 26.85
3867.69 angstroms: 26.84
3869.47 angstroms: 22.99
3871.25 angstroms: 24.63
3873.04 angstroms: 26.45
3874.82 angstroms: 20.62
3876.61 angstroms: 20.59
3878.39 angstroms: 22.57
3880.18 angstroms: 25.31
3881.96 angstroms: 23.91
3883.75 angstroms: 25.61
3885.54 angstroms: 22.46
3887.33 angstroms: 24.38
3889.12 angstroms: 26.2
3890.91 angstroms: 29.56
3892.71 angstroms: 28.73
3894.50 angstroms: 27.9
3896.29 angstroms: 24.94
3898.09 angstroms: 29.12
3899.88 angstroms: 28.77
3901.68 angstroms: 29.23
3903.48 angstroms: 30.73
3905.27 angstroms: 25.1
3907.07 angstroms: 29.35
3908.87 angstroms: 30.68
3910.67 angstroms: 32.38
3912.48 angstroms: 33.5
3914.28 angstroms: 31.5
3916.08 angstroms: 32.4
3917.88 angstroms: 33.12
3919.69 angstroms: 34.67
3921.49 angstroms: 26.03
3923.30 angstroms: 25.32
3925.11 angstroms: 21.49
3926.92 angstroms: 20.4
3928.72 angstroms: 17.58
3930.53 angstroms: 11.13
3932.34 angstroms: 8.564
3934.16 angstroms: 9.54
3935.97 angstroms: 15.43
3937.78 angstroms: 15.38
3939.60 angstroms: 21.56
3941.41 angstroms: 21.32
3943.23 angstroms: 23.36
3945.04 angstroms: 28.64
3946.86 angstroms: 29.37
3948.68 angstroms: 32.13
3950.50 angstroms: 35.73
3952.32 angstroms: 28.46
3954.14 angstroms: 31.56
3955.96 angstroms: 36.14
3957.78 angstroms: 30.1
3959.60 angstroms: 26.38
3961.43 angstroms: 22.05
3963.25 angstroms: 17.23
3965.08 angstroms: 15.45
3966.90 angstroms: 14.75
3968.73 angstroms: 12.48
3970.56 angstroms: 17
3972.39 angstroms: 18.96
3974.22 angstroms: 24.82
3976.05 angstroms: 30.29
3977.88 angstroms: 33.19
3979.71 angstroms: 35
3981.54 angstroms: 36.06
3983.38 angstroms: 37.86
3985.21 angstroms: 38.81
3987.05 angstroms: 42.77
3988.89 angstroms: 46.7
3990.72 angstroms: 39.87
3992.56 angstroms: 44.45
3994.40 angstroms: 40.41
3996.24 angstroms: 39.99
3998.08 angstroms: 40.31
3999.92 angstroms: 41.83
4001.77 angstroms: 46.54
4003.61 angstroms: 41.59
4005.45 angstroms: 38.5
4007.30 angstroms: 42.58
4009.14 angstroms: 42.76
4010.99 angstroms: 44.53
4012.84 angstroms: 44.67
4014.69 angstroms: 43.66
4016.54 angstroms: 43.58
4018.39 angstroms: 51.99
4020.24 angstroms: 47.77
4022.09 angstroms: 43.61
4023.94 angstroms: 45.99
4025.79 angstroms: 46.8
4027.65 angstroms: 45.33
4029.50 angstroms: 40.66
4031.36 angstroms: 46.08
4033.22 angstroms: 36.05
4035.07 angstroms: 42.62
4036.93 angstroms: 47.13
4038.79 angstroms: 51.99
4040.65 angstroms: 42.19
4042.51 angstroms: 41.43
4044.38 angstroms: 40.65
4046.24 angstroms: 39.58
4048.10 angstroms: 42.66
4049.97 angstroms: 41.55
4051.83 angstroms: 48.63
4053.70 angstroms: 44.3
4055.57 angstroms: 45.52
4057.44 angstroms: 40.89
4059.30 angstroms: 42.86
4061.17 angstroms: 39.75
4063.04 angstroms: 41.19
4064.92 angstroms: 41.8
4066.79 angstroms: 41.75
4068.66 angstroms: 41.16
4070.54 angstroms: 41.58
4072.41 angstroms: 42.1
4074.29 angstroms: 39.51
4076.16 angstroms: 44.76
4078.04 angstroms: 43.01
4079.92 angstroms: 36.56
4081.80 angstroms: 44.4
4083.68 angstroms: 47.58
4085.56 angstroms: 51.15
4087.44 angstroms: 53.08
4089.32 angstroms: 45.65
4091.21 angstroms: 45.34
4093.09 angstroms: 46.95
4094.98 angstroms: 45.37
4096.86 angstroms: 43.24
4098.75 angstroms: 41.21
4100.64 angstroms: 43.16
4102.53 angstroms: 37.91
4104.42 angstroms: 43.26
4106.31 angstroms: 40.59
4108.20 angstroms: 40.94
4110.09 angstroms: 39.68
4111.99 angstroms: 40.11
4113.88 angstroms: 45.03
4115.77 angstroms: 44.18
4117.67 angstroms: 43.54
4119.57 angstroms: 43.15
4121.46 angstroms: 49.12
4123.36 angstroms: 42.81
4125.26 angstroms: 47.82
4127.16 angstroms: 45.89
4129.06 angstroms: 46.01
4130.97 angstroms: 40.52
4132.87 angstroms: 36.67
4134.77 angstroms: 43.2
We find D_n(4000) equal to 1.9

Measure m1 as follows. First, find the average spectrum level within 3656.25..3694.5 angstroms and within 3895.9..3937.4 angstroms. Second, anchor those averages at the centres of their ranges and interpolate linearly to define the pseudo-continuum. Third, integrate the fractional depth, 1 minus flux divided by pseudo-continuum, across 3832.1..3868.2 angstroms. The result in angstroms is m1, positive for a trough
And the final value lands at 5.6 angstroms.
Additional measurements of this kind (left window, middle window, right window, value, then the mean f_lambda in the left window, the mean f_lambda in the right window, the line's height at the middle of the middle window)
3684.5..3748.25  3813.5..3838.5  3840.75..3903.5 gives 5.9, 25.6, 24.4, 24.8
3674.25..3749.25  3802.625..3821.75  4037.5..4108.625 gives 4.1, 25.7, 43.3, 30.6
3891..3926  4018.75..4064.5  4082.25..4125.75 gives -4.8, 29.2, 44.3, 39.5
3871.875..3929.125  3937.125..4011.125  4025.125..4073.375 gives 7.1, 27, 42.9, 34.9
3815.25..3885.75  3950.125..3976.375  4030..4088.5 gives 7.4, 21.4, 43.3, 33.3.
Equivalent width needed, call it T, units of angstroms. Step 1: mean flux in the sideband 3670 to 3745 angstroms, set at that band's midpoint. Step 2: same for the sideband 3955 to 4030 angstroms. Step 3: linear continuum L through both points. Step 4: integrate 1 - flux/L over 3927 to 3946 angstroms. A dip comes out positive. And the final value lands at 9.4 angstroms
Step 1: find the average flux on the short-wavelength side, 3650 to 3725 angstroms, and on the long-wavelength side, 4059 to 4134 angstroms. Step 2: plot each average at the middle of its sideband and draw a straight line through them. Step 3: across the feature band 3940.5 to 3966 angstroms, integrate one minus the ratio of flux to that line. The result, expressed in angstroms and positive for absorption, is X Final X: 7.0 angstroms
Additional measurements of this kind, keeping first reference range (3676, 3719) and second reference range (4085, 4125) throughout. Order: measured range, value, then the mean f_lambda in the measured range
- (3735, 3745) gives 2.53 angstroms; 21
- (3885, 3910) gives 5.15 angstroms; 27.8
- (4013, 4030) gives -2.18 angstroms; 45.6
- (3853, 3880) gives 8.26 angstroms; 23.3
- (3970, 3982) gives 3.29 angstroms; 27.9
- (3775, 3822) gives 8.31 angstroms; 25.1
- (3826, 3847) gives 8.61 angstroms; 19.1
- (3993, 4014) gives -1.38 angstroms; 42.2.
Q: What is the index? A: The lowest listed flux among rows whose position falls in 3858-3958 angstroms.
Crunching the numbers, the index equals 8.564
